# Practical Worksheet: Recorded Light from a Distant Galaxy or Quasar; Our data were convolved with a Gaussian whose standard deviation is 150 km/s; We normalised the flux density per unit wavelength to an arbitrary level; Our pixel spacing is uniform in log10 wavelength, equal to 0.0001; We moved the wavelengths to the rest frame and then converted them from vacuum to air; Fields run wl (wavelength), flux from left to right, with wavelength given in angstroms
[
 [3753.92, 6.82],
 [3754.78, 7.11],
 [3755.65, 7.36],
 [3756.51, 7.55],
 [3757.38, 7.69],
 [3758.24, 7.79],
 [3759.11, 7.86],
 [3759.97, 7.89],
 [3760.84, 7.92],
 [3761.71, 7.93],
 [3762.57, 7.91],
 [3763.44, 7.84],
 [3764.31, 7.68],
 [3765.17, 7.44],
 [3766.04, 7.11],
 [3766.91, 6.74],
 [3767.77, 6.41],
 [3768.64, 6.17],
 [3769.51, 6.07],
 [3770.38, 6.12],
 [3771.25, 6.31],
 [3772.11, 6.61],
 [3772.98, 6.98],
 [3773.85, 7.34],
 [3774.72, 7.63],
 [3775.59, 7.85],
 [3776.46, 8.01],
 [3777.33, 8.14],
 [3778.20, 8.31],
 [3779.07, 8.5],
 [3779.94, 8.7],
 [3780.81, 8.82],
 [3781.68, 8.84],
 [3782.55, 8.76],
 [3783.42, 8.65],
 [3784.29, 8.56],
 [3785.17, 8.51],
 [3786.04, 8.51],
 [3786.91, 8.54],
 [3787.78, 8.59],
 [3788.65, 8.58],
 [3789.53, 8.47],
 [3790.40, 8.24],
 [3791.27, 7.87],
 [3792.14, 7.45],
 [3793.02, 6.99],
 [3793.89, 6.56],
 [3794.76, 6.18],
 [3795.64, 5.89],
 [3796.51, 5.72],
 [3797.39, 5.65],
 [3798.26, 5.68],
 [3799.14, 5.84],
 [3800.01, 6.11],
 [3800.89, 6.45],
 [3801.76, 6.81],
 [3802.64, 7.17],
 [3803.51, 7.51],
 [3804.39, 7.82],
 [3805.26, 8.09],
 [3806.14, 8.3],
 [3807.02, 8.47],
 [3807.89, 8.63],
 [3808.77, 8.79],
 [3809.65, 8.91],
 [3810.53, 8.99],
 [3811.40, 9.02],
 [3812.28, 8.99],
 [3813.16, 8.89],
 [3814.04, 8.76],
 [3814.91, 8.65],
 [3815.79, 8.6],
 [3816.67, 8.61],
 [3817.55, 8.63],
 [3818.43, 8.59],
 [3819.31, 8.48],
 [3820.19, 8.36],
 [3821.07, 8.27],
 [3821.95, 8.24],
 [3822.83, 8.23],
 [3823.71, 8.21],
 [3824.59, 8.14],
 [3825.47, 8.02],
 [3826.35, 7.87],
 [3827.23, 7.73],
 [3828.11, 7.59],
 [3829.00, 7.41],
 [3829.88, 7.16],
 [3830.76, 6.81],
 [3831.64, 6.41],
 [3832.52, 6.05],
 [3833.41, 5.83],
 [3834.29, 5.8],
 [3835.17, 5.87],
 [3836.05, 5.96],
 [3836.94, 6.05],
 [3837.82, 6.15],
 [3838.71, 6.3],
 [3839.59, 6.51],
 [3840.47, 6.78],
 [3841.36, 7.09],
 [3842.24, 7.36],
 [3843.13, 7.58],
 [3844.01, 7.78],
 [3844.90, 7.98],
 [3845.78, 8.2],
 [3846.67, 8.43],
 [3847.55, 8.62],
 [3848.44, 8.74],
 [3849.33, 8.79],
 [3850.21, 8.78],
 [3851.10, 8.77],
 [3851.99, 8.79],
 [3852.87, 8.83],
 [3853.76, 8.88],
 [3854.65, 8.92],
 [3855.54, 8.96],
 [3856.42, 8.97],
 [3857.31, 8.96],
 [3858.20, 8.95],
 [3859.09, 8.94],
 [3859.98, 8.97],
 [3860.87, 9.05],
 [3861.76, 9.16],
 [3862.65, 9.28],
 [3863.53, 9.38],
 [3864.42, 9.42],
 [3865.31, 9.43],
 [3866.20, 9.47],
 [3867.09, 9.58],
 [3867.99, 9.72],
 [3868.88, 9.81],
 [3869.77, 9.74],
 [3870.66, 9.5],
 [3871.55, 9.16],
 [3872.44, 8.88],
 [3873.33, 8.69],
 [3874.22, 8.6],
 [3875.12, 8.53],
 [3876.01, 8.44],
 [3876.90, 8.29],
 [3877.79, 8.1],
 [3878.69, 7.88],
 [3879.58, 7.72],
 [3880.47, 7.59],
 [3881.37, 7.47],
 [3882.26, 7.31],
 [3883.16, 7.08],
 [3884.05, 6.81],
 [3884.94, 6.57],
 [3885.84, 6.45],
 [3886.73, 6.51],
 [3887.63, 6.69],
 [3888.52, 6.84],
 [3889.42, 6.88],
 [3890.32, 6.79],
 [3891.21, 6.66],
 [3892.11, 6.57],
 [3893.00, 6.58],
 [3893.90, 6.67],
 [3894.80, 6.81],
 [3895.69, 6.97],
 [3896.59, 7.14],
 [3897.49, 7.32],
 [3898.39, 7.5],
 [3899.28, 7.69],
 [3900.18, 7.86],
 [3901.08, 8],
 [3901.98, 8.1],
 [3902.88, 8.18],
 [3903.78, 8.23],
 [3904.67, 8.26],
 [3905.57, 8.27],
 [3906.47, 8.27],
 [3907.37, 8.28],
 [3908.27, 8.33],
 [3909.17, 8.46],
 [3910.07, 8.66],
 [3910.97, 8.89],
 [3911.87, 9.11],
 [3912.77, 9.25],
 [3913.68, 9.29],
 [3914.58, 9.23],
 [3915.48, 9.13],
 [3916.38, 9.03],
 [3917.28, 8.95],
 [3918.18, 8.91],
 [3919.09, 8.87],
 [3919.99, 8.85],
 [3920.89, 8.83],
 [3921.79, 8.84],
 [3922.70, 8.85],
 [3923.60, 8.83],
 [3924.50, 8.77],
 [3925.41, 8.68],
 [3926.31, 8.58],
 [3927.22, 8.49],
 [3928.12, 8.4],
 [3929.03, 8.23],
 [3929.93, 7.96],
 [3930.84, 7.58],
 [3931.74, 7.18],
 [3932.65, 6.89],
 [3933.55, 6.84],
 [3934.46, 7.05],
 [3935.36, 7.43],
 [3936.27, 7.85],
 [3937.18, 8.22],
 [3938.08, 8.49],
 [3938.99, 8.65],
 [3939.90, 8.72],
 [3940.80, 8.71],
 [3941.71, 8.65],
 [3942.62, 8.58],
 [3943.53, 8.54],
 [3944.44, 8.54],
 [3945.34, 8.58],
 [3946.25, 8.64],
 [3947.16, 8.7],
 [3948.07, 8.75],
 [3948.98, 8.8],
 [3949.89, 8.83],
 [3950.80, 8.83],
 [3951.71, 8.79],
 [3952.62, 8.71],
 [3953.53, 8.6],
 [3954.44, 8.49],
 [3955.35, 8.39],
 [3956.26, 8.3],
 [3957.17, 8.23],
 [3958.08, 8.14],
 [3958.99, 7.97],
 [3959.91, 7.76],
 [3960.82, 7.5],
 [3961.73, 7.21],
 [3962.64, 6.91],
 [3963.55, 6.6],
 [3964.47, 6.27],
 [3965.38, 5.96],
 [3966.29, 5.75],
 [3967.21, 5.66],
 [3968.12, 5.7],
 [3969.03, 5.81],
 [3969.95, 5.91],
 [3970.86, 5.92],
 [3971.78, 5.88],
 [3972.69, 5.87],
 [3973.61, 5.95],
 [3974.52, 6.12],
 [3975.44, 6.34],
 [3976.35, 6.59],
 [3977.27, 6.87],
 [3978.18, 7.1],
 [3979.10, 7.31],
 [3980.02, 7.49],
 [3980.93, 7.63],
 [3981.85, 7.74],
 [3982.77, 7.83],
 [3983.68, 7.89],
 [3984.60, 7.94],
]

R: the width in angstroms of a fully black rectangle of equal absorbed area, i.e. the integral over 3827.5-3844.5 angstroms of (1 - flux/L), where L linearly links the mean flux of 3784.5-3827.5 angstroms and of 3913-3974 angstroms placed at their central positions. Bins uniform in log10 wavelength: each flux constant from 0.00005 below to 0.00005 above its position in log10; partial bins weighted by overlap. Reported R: 2.62 angstroms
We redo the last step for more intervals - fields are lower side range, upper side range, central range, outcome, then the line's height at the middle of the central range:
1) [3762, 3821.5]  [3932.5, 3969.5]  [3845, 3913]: -3.83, 7.8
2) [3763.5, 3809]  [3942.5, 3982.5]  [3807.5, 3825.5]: -2.69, 7.47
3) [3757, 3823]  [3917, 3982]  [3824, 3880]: -2.85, 7.76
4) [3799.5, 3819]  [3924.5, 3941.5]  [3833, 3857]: 1.44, 8.16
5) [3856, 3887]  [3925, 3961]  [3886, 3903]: 2.68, 8.45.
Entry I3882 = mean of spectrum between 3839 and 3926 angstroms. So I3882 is 8.27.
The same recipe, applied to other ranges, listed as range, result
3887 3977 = 7.81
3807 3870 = 8.22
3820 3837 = 7.21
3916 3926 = 8.85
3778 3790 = 8.6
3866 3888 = 8.17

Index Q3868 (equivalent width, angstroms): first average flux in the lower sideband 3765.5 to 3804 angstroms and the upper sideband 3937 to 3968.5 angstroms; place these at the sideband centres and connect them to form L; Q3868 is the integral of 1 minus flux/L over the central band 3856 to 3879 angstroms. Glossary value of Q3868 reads -4.1 angstroms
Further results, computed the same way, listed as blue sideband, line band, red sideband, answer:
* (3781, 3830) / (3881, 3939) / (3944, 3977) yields -2.90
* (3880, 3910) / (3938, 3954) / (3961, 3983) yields -4.39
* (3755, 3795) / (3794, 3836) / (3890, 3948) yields 1.50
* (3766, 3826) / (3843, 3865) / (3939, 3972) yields -2.90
